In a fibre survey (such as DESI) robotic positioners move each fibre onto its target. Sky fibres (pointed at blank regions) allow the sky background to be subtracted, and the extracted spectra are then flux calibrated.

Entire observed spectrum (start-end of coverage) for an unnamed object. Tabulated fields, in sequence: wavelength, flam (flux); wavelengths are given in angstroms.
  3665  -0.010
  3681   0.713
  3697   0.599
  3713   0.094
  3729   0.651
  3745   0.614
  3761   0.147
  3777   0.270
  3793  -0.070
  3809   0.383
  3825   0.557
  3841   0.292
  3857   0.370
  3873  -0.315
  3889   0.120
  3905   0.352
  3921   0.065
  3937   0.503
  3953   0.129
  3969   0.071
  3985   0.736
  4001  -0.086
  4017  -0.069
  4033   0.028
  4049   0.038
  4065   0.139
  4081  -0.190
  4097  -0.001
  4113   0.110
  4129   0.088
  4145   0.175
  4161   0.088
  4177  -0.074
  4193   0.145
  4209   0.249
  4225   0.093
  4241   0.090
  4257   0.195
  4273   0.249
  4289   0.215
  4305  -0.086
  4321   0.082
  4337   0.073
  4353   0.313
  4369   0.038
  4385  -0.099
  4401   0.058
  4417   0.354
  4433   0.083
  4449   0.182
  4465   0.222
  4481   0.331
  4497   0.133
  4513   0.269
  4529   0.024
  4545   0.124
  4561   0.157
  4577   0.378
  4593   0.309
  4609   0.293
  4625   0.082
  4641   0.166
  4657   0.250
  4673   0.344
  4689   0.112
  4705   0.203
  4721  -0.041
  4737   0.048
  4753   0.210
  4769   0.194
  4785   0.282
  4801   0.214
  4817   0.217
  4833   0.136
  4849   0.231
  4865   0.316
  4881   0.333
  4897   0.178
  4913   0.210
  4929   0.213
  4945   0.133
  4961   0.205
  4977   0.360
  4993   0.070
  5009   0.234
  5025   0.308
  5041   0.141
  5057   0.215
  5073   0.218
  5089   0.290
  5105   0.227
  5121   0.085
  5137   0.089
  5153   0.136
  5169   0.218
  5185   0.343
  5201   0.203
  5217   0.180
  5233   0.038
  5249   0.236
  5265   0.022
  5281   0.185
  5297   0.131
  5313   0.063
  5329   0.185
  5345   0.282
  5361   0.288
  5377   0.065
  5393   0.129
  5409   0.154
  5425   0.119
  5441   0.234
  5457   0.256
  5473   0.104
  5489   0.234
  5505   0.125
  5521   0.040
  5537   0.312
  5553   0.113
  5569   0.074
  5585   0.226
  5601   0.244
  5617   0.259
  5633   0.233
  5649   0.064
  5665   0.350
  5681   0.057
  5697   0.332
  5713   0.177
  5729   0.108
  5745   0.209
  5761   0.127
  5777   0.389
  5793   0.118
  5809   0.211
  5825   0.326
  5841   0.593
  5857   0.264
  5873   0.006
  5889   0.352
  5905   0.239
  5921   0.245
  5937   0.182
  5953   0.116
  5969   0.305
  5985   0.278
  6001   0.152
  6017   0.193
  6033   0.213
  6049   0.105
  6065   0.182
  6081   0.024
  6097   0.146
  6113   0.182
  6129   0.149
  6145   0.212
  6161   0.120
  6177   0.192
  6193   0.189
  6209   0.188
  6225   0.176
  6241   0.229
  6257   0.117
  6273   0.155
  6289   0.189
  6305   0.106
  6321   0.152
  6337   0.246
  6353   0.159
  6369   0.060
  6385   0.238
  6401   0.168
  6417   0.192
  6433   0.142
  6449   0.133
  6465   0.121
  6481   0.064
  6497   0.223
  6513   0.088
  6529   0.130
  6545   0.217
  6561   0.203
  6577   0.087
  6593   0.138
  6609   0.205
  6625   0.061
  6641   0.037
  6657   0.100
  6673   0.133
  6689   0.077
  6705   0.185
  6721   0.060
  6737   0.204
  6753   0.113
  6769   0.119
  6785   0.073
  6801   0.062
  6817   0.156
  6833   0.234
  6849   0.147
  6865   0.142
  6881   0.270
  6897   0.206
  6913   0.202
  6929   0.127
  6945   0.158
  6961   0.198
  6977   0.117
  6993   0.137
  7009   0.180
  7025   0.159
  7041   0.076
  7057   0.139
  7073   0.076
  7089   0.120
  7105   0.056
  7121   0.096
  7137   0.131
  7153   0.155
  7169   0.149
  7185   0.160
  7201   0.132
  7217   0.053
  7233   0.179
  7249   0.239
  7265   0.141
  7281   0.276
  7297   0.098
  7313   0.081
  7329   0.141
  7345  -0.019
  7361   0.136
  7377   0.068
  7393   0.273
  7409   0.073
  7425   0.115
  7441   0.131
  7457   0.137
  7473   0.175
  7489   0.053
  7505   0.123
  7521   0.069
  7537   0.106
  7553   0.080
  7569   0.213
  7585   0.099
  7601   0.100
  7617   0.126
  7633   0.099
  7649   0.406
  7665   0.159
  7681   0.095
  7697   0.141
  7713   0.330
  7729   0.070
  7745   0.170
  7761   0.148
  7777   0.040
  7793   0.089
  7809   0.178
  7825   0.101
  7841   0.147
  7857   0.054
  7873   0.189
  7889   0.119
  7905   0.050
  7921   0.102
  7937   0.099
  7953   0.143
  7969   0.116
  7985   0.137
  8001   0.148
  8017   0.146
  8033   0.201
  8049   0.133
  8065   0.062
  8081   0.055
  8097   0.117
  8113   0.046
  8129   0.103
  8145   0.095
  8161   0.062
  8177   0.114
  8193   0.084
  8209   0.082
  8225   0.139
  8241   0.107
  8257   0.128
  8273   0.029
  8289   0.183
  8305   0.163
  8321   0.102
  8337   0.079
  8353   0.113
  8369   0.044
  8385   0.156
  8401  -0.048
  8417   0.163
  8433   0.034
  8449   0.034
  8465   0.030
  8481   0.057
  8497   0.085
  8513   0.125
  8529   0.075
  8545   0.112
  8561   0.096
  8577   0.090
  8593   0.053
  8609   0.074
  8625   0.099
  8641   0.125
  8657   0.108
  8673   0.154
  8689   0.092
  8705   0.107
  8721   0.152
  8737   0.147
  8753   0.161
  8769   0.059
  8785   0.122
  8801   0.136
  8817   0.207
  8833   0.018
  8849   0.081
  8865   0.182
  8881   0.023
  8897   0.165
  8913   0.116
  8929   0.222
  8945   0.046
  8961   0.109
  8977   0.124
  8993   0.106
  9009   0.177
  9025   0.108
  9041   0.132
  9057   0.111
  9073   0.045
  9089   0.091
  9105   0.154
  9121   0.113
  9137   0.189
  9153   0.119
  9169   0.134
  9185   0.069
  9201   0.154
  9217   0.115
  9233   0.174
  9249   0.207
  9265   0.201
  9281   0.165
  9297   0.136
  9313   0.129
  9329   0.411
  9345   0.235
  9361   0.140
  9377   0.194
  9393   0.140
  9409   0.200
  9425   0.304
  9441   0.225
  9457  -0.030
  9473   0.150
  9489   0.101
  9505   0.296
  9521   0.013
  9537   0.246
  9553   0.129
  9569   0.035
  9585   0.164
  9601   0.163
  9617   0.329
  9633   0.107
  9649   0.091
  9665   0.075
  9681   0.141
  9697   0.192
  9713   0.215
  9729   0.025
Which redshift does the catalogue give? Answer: 0.166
